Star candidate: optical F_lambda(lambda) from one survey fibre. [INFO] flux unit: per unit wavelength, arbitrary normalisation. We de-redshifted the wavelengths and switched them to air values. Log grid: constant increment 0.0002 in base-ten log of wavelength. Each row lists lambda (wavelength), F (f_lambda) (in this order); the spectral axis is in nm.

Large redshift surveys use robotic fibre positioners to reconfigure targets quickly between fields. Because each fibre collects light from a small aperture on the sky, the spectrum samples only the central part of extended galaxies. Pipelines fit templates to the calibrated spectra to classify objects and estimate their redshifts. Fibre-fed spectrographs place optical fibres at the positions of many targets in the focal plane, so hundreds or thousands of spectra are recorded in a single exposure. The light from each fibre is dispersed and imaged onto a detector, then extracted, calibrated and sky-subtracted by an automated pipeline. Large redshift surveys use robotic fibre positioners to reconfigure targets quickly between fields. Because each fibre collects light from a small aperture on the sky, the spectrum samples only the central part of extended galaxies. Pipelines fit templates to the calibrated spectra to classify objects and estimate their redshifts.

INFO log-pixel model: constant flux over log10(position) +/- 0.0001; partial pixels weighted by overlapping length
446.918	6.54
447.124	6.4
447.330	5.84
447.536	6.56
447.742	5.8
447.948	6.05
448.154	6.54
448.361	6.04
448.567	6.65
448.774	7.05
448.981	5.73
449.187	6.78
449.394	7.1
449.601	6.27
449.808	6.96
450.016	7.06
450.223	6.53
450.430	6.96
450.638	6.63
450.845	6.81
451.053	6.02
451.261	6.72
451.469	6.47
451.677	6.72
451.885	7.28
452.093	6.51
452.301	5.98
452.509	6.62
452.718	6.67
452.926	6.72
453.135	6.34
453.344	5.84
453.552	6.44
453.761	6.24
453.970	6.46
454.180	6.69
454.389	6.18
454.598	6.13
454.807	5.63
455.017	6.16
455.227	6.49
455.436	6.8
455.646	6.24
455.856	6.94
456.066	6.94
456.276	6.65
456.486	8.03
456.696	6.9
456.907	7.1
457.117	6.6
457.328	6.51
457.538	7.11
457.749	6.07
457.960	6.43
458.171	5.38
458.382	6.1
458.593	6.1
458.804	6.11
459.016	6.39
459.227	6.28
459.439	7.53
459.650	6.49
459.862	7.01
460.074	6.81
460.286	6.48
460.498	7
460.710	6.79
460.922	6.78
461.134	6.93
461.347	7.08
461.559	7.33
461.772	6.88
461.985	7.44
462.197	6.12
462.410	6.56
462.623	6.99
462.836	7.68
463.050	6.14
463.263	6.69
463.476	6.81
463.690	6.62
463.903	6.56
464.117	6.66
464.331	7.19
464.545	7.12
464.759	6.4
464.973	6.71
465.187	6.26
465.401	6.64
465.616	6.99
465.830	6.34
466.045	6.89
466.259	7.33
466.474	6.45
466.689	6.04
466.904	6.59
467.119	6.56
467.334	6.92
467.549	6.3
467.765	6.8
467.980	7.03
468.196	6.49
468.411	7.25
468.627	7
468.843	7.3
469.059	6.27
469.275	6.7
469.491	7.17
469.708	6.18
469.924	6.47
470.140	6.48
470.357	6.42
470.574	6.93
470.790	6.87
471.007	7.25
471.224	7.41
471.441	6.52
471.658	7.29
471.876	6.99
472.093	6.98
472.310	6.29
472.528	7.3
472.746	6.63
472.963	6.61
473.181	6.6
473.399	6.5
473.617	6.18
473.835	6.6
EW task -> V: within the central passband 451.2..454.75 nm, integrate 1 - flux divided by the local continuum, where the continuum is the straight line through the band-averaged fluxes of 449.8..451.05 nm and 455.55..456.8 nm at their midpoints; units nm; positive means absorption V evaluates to 0.20 nm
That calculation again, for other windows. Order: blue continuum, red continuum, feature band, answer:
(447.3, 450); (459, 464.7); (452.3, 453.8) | 0.04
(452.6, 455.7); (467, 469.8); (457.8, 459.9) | 0.04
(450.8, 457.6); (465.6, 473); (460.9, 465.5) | -0.08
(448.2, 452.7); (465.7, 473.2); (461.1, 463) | -0.08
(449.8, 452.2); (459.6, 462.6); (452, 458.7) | 0.30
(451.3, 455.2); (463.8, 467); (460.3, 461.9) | -0.09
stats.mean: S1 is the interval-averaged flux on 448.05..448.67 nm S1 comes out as 6.41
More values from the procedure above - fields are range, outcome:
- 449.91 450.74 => 6.79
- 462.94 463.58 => 6.55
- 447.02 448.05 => 6.13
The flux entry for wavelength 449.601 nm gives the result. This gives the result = 6.27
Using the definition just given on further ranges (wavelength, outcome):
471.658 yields 7.29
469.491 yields 7.17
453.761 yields 6.24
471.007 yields 7.25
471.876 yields 6.99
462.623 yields 6.99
